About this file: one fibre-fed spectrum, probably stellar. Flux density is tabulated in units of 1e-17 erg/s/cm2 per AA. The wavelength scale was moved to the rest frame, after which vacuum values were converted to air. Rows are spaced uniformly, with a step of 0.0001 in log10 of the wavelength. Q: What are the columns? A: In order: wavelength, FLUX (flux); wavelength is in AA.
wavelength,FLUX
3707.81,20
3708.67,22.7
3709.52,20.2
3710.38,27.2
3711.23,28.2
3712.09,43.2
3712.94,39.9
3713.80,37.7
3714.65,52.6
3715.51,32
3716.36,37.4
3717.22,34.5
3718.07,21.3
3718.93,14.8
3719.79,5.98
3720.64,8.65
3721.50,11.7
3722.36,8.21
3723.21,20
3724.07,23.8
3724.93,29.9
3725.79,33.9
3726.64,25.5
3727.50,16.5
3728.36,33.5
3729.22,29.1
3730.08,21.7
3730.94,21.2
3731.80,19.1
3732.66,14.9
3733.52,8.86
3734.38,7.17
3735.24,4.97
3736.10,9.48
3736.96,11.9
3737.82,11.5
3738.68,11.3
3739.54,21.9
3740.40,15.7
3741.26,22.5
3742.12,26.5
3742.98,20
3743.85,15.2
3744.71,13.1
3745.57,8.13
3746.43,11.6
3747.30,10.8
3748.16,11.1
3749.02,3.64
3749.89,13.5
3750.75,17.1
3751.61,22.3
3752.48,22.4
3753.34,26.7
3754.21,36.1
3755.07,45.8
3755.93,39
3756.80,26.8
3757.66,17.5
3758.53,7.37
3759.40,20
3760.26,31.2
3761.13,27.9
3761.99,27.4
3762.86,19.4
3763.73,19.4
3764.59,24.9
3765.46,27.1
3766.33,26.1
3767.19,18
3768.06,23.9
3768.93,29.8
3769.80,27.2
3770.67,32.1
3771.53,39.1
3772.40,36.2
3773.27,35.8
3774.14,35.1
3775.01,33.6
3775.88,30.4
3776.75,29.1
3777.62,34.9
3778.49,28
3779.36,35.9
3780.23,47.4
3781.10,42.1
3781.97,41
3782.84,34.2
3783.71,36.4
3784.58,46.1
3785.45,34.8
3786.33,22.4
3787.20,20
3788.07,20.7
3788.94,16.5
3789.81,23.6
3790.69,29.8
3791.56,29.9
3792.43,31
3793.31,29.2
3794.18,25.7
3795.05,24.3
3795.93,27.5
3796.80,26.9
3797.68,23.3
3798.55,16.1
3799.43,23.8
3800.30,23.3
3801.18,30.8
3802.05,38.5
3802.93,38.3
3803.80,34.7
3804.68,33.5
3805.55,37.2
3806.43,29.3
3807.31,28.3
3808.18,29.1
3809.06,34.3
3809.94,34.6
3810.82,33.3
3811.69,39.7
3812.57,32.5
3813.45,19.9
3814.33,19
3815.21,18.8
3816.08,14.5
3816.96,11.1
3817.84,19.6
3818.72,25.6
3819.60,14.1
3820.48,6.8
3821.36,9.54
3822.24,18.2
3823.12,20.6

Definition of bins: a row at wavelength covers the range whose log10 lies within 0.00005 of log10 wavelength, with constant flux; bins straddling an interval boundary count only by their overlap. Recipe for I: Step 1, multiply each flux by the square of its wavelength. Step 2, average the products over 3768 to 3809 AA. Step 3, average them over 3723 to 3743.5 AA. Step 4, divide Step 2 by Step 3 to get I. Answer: 1.7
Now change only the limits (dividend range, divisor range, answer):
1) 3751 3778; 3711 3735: 1.19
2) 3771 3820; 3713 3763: 1.46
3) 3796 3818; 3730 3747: 1.96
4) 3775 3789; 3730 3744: 2.20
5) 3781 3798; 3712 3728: 1.17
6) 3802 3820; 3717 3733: 1.41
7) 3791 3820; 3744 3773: 1.21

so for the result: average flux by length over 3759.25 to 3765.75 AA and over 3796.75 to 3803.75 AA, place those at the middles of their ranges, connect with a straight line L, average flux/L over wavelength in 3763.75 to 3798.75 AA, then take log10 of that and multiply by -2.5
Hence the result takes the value -0.14 mag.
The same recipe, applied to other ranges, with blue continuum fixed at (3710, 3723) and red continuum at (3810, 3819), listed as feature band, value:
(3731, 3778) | 0.165 mag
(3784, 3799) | -0.080 mag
